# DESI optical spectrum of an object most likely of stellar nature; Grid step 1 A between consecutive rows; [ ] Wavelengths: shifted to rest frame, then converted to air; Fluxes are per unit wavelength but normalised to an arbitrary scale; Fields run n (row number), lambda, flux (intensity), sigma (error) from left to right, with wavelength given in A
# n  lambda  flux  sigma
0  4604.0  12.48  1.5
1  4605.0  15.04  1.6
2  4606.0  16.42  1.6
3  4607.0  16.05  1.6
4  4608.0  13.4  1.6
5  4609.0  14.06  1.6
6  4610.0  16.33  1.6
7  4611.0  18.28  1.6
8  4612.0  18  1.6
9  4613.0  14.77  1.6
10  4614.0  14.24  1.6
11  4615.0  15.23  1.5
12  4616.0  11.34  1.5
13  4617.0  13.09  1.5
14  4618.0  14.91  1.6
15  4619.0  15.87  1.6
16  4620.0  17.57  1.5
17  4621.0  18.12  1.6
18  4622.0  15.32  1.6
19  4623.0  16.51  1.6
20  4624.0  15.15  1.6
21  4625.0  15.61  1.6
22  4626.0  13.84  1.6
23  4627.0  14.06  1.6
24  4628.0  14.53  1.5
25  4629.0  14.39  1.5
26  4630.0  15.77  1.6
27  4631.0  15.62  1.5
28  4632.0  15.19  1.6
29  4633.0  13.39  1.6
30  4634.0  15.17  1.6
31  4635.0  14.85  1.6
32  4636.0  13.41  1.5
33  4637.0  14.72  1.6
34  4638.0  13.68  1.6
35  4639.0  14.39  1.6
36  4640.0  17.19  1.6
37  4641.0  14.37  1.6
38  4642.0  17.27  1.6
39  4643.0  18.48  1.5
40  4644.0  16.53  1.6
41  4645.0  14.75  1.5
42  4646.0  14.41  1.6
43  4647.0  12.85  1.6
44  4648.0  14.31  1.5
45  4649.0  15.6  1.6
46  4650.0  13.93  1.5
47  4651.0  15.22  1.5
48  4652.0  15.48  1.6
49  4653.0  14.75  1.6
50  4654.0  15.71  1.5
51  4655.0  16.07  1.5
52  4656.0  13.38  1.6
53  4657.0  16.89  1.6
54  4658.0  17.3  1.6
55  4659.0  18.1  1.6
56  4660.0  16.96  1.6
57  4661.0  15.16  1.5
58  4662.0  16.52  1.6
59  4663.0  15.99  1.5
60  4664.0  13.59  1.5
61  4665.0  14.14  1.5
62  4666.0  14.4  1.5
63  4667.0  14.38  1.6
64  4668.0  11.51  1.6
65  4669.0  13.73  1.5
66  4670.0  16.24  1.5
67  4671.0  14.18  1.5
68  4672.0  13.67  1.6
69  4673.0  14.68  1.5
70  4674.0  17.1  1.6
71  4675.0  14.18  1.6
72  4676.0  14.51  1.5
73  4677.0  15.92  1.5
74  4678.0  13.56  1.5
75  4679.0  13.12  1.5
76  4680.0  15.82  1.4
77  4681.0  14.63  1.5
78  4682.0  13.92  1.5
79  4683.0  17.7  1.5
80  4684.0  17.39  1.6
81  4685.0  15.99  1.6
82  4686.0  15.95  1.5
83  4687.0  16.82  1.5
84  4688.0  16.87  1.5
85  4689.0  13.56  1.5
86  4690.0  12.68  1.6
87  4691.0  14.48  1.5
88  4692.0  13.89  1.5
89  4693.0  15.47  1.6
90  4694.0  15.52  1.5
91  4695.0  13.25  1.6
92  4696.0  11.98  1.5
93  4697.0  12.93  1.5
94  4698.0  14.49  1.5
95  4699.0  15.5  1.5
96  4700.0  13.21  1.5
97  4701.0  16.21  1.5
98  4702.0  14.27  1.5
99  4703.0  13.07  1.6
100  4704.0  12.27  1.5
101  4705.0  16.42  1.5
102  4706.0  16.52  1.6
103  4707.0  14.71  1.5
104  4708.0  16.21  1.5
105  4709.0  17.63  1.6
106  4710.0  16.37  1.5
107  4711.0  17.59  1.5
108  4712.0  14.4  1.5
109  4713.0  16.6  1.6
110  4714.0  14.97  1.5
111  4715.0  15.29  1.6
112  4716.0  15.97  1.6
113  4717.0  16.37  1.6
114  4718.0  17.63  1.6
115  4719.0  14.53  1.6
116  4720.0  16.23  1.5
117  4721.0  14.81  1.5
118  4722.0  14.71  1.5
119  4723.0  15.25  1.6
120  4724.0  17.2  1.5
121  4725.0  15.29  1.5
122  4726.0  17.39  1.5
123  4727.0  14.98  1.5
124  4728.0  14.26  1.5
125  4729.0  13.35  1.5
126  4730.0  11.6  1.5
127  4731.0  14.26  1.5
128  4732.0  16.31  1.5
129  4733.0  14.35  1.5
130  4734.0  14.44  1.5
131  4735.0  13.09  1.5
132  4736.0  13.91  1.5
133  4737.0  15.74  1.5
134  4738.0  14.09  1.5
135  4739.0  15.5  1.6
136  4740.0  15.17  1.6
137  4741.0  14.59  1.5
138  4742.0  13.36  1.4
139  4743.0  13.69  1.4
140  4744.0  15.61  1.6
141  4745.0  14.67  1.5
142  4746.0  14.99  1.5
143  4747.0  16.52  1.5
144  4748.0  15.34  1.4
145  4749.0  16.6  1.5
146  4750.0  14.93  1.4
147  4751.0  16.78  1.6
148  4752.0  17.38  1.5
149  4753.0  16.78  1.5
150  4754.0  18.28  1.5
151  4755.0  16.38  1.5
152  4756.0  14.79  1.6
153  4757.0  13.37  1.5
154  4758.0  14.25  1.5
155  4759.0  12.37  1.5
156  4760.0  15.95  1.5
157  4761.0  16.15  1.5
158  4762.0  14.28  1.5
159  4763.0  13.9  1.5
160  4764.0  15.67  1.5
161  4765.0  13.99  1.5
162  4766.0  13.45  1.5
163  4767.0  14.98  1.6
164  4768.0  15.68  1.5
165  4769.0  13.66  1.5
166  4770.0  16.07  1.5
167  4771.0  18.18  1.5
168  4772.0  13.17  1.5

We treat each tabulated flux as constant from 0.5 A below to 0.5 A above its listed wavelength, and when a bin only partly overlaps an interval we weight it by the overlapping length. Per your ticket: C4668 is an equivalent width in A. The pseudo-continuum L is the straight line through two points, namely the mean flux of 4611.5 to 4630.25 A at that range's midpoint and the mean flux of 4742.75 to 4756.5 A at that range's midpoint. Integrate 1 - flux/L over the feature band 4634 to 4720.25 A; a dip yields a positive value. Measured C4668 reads 2.04 A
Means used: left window 15.2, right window 16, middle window 15.1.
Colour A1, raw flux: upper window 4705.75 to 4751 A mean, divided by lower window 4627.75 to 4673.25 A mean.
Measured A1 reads 1.01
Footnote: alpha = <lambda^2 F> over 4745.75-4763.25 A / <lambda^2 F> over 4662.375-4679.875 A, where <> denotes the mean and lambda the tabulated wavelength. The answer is 1.1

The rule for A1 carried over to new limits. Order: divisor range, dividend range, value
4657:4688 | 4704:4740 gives 1.00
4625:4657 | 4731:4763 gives 1.01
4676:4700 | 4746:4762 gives 1.06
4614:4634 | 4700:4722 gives 1.04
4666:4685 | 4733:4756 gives 1.03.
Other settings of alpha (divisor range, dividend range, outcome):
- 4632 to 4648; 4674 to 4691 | 1.03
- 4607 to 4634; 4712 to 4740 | 1.04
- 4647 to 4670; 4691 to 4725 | 1.03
